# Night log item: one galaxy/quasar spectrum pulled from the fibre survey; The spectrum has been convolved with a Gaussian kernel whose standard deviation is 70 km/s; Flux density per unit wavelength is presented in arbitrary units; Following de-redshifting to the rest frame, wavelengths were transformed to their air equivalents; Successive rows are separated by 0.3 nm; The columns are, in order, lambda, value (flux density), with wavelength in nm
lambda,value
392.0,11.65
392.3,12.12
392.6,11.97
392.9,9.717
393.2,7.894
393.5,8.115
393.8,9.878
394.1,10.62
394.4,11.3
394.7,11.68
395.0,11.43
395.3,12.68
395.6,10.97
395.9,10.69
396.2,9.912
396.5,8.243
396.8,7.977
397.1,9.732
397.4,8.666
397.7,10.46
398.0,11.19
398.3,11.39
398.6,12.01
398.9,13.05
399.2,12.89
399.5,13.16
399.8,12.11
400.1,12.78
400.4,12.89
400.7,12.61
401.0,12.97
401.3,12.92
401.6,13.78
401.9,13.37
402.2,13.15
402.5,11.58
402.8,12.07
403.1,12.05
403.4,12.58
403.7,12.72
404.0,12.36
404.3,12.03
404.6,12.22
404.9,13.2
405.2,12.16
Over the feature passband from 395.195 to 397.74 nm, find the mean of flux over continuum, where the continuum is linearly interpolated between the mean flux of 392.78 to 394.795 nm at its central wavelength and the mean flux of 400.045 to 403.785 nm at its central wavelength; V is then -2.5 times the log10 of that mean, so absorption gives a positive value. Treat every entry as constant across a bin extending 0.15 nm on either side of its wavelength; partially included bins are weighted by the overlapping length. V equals 0.10 mag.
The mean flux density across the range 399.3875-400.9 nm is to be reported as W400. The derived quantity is 12.7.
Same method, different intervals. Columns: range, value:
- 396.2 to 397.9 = 9.16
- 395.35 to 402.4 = 11.6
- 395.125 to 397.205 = 10.1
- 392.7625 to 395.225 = 10.2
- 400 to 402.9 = 12.8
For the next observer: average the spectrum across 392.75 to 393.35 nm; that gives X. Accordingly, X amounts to 8.81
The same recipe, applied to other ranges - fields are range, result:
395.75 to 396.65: 9.61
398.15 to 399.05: 12.2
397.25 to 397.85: 9.56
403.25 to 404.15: 12.6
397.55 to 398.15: 10.8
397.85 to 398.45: 11.3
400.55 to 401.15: 12.8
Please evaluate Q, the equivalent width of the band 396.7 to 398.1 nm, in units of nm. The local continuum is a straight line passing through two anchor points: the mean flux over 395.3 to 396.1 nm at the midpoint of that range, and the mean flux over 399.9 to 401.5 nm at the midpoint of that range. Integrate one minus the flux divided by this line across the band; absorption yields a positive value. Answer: 0.25 nm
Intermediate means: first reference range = 11.1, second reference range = 12.8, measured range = 9.61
